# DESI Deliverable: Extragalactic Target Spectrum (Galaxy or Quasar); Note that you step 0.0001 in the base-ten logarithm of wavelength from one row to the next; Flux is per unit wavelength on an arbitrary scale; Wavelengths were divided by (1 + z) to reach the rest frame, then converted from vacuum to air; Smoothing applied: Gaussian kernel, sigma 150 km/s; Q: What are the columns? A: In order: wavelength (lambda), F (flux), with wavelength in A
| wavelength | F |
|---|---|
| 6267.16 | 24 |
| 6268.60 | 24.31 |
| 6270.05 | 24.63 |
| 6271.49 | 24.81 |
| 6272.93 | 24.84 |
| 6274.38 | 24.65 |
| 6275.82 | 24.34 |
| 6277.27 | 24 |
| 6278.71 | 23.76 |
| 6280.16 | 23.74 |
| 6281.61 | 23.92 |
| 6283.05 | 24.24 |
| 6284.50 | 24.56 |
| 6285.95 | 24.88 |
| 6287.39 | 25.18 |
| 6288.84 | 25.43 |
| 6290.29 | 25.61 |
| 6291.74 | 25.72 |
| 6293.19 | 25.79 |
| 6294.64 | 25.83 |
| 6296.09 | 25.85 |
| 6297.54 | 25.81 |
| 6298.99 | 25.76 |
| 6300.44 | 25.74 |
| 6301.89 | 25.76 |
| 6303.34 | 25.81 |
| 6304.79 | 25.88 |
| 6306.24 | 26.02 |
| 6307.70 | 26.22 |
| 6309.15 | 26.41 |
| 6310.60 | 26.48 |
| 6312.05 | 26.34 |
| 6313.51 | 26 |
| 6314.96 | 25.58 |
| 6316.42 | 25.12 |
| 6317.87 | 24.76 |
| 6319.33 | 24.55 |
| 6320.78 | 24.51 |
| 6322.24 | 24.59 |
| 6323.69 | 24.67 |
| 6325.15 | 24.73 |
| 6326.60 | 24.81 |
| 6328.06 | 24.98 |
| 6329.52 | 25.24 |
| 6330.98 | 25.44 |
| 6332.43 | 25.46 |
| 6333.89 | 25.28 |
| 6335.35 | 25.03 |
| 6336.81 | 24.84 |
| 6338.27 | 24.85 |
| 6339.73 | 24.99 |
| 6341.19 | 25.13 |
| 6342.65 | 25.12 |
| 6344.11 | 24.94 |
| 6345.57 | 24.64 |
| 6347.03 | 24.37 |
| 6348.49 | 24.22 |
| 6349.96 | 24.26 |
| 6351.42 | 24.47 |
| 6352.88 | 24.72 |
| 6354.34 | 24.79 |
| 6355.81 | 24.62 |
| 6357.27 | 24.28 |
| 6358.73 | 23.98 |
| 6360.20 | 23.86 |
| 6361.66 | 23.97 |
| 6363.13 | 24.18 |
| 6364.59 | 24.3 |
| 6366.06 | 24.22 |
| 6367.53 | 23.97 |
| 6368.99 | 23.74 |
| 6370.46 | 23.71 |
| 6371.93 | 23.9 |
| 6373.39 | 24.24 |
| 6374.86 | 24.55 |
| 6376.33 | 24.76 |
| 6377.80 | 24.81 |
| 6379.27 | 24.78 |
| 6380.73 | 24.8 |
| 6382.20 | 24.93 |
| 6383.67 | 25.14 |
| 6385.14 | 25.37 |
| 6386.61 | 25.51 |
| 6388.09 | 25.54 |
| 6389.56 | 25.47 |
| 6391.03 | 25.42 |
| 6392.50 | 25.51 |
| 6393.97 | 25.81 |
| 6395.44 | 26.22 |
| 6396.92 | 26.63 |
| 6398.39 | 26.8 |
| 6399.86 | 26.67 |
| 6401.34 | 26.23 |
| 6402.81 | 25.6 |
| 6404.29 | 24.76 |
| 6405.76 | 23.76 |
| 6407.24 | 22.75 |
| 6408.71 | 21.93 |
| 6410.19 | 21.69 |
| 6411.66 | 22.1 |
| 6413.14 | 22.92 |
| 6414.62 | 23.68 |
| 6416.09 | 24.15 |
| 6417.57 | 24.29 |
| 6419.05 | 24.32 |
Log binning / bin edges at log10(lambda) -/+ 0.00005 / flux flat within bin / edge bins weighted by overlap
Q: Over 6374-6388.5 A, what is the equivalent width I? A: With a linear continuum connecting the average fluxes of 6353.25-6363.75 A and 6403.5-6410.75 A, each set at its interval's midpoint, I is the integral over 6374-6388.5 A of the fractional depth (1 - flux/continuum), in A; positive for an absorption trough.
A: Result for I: -0.8 A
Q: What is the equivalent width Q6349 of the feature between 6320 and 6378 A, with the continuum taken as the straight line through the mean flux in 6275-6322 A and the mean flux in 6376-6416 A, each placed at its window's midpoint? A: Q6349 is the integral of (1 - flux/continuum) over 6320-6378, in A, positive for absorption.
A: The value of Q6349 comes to 1.1 A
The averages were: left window 25.3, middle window 24.6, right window 24.8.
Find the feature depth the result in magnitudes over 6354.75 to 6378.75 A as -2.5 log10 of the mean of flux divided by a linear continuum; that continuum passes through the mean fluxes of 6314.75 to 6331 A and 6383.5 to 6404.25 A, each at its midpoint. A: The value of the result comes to 0.06 mag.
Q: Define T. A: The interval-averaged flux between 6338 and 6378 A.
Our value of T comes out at 24.4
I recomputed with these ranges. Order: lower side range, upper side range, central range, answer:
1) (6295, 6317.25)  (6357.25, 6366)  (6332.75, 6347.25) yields -0.1 A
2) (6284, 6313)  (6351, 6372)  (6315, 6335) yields 0.1 A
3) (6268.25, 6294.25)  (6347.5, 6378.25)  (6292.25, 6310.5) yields -1.0 A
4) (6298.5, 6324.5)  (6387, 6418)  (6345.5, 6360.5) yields 0.5 A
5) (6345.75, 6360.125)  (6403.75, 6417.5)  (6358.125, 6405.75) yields -2.5 A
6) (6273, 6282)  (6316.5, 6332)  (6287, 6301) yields -0.7 A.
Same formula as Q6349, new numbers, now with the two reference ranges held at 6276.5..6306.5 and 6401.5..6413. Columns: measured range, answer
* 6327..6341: -0.3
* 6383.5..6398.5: -1.3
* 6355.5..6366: 0.0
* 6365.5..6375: 0.0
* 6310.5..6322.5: -0.2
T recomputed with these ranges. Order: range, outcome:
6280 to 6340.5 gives 25.3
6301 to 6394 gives 24.9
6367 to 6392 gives 24.8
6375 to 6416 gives 24.8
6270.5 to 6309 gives 25.2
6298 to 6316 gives 26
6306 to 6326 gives 25.4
